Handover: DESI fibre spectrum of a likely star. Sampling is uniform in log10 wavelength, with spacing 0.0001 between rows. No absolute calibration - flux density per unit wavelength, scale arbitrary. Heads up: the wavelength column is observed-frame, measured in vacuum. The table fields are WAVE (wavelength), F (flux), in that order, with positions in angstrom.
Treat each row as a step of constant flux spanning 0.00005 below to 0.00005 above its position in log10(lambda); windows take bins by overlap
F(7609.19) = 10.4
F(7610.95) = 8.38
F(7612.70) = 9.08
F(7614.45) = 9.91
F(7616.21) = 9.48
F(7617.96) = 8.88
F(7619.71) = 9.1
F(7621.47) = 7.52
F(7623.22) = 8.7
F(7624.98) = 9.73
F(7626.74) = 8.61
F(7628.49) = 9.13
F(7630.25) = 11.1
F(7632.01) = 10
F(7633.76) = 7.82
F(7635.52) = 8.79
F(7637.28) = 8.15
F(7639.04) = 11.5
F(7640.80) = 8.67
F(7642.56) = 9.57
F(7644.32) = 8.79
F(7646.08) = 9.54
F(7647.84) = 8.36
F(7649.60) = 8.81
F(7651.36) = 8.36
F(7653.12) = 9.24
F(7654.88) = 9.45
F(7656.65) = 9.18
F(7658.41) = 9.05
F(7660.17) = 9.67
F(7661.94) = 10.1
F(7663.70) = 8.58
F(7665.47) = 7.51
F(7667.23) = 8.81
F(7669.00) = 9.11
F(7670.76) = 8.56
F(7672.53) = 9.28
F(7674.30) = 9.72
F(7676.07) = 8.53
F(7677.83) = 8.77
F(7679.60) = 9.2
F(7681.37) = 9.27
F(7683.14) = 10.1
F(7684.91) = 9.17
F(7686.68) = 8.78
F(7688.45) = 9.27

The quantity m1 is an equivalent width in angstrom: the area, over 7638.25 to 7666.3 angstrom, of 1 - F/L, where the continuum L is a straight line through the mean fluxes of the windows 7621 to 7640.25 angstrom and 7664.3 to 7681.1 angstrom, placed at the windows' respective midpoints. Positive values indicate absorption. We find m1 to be -0.4 angstrom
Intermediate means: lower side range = 9.21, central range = 9.14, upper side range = 8.84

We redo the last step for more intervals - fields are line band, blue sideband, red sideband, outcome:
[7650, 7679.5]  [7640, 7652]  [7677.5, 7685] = 0.4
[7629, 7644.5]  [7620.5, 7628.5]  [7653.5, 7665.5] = -0.9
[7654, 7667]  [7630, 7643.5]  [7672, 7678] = 0.2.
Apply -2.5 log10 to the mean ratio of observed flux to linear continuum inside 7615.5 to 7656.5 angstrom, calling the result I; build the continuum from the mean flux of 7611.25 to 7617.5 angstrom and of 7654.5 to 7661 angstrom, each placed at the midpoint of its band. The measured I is 0.028 mag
